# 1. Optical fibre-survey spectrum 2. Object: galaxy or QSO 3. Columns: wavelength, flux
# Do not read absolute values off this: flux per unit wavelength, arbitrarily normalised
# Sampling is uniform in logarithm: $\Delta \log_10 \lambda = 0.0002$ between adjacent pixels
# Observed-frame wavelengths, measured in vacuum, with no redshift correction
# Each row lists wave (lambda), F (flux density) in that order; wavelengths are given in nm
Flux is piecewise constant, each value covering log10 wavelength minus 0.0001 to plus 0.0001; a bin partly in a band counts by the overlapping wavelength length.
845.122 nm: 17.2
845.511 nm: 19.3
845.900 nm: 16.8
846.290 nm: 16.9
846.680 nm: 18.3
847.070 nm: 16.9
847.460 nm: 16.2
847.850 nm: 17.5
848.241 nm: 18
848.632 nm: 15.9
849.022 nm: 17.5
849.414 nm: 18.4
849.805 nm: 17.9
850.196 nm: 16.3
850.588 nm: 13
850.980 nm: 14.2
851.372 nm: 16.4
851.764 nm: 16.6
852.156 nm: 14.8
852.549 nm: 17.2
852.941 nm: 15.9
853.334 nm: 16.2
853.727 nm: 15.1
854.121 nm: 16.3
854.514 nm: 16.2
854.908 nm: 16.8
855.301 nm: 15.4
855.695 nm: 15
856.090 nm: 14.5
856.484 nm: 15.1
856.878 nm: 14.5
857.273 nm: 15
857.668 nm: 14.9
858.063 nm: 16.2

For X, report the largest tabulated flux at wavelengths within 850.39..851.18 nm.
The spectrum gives 14.2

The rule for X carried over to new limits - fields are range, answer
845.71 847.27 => 18.3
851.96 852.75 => 17.2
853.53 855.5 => 16.8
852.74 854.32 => 16.3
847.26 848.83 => 18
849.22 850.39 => 18.4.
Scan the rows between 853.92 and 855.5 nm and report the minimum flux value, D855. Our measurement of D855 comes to 15.4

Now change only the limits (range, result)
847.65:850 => 15.9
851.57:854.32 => 14.8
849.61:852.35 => 13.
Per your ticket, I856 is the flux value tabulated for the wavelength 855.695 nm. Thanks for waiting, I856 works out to 15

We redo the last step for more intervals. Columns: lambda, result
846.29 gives 16.9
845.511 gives 19.3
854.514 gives 16.2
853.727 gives 15.1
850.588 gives 13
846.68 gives 18.3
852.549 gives 17.2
